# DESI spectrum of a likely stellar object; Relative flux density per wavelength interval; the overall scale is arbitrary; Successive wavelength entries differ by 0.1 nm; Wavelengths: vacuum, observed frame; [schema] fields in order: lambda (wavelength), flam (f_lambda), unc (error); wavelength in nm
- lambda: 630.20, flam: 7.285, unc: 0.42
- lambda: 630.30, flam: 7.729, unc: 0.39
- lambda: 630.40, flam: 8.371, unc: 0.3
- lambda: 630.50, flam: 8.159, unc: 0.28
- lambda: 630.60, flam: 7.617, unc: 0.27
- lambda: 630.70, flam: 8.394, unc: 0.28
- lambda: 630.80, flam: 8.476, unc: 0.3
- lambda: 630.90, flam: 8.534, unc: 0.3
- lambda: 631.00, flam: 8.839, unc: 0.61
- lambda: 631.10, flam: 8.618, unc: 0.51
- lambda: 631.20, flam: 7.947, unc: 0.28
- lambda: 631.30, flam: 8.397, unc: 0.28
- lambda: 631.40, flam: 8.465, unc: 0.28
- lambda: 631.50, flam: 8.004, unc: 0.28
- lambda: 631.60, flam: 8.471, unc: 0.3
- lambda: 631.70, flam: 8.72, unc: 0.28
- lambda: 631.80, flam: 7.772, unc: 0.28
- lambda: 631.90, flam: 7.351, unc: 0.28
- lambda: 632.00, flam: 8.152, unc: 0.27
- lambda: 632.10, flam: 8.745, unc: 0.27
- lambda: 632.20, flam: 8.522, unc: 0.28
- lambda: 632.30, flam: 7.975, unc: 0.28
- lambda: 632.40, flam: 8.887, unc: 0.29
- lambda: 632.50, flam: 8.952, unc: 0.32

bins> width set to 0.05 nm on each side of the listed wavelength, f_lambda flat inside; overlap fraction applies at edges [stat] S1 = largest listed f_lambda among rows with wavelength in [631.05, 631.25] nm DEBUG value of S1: 8.618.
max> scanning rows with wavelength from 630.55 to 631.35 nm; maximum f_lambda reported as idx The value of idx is 8.839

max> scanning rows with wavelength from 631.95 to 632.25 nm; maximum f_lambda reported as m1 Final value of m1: 8.745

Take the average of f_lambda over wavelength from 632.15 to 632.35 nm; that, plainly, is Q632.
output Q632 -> 8.25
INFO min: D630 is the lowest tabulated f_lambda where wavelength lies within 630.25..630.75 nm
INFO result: 7.617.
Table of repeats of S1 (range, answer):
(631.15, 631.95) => 8.72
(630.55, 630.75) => 8.394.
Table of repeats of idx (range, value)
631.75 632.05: 8.152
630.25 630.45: 8.371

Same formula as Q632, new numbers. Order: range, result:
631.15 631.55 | 8.2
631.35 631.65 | 8.31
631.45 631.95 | 8.06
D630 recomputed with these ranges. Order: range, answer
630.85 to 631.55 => 7.947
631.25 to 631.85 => 7.772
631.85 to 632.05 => 7.351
